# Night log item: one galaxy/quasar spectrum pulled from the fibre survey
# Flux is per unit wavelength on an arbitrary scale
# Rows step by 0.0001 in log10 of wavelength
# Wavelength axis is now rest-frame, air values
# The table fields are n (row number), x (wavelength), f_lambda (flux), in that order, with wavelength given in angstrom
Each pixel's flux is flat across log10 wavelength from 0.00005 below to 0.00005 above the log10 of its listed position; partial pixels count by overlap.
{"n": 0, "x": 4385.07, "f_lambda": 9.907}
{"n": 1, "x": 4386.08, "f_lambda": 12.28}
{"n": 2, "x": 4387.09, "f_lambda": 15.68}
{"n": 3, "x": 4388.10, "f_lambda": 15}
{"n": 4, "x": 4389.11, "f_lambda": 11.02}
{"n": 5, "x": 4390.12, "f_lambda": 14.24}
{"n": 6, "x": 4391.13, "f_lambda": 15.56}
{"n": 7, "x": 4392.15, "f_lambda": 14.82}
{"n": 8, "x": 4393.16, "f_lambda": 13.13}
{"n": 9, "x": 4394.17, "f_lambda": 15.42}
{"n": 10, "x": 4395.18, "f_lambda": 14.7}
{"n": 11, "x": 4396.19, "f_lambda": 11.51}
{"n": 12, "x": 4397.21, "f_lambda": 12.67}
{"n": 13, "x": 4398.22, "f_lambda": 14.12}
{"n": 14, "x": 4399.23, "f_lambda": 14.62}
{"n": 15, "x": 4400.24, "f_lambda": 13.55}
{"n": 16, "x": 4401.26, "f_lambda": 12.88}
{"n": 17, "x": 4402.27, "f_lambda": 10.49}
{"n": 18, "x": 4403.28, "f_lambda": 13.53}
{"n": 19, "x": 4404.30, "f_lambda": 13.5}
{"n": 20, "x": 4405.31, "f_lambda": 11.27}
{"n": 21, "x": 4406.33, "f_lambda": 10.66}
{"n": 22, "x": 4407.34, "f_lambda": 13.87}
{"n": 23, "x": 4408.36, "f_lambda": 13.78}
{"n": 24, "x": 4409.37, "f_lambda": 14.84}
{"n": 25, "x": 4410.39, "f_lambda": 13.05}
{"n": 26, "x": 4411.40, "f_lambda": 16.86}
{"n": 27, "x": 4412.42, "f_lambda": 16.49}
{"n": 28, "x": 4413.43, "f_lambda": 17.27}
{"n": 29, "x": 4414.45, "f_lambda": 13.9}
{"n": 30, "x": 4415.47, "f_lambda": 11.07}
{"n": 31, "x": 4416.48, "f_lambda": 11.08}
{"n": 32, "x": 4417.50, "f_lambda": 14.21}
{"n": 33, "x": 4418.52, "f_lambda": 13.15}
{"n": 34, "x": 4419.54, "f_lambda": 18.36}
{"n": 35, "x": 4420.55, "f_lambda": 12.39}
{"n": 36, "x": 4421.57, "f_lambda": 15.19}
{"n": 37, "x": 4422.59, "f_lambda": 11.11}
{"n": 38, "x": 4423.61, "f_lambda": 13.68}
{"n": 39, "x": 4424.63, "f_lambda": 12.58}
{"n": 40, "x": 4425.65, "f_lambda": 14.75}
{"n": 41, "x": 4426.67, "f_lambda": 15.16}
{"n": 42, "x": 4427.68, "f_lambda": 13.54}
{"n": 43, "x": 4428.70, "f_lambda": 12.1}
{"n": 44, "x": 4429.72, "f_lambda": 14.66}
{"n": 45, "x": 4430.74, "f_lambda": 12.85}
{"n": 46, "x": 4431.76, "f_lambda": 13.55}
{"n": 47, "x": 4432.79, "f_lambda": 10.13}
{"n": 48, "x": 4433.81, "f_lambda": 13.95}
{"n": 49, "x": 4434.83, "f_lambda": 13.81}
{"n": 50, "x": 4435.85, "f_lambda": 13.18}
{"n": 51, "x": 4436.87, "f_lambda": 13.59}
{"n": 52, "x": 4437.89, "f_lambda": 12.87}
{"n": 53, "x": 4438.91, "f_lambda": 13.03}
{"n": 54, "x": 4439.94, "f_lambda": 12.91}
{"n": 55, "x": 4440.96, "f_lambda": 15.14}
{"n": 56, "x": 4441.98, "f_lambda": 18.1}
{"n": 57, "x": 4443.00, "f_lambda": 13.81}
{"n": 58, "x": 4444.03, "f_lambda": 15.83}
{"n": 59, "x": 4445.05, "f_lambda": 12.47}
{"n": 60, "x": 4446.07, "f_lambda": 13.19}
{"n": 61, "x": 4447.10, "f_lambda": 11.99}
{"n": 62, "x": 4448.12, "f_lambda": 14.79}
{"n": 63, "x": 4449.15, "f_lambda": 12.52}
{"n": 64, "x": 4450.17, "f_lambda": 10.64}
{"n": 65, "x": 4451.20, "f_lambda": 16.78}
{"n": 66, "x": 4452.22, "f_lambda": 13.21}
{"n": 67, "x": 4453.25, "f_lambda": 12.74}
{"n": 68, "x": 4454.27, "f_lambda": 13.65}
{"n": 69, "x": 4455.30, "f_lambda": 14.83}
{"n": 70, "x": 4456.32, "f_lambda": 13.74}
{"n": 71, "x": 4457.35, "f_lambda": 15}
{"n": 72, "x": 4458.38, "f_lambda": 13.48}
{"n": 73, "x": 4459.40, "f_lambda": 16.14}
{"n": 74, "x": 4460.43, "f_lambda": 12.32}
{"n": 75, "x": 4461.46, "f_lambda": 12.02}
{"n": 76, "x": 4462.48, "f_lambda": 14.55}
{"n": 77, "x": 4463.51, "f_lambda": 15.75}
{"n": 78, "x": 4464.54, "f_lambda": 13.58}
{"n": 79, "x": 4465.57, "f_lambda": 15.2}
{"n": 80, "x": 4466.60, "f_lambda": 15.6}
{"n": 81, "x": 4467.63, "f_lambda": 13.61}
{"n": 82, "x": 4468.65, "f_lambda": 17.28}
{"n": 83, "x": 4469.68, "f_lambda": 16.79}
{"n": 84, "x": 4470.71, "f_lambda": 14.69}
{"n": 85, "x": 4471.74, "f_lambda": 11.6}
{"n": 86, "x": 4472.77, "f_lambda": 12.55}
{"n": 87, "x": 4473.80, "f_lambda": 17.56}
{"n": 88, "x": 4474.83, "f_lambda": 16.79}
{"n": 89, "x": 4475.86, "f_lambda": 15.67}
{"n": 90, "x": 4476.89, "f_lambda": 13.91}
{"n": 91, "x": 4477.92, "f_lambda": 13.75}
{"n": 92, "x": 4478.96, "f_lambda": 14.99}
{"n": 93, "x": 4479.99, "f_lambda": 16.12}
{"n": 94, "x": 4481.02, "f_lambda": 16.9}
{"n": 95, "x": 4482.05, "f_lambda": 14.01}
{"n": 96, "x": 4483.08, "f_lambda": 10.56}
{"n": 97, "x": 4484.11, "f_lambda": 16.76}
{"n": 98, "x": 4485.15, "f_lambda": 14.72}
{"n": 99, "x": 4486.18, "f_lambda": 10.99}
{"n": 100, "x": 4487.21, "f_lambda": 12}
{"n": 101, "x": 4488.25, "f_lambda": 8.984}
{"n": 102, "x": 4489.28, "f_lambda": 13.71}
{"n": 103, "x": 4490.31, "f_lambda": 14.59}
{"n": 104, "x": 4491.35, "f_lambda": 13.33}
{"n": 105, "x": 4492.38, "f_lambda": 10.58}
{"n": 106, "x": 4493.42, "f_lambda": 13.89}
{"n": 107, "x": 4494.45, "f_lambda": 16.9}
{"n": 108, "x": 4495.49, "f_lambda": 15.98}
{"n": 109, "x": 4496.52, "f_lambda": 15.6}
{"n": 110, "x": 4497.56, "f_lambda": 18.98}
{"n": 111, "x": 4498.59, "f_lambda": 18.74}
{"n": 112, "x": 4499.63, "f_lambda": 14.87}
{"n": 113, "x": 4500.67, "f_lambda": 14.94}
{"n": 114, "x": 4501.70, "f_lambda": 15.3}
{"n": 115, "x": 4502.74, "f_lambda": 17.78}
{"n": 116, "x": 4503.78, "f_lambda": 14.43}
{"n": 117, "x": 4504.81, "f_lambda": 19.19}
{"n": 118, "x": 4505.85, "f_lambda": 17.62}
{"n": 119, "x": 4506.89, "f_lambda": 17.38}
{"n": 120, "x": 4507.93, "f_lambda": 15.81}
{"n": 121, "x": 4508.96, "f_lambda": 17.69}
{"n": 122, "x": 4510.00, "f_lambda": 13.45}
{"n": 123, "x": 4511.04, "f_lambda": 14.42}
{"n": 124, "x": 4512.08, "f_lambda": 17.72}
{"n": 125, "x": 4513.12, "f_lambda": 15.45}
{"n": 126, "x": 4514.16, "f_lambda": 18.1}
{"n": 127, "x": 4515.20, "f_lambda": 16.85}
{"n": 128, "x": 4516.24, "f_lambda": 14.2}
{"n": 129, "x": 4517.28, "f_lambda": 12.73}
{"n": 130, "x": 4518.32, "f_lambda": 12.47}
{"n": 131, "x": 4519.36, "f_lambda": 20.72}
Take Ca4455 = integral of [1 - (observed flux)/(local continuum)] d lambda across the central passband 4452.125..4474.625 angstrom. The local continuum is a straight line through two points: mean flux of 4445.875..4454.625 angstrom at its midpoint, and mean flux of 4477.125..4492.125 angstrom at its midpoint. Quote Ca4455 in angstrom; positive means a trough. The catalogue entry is -1.7 angstrom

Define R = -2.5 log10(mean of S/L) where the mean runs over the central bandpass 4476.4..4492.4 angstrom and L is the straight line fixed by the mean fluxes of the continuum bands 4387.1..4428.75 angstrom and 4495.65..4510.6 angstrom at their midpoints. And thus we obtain 0.176 mag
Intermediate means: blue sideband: 13.7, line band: 13.6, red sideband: 16.5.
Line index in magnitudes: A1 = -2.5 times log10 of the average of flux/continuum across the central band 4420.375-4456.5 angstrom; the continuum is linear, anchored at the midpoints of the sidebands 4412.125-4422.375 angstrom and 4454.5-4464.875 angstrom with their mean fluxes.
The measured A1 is 0.05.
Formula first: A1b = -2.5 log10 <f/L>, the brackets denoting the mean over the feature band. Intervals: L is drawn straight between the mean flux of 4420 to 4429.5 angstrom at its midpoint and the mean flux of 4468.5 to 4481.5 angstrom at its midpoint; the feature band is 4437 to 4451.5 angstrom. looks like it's 0.03 mag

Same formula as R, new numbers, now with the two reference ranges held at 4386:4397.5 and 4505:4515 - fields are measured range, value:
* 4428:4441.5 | 0.13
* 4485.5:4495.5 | 0.23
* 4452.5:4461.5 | 0.11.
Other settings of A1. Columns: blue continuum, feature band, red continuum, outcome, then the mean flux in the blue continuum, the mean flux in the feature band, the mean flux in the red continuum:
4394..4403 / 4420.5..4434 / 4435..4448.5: 0.034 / 13.3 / 13.3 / 13.9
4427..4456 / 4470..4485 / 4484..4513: -0.009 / 13.6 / 14.7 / 15.2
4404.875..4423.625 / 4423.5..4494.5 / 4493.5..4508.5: 0.097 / 13.8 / 13.9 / 16.6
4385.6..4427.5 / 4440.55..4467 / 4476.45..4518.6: 0.024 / 13.7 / 14.1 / 15.1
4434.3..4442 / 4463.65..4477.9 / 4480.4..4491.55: -0.112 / 13.8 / 15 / 13.4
